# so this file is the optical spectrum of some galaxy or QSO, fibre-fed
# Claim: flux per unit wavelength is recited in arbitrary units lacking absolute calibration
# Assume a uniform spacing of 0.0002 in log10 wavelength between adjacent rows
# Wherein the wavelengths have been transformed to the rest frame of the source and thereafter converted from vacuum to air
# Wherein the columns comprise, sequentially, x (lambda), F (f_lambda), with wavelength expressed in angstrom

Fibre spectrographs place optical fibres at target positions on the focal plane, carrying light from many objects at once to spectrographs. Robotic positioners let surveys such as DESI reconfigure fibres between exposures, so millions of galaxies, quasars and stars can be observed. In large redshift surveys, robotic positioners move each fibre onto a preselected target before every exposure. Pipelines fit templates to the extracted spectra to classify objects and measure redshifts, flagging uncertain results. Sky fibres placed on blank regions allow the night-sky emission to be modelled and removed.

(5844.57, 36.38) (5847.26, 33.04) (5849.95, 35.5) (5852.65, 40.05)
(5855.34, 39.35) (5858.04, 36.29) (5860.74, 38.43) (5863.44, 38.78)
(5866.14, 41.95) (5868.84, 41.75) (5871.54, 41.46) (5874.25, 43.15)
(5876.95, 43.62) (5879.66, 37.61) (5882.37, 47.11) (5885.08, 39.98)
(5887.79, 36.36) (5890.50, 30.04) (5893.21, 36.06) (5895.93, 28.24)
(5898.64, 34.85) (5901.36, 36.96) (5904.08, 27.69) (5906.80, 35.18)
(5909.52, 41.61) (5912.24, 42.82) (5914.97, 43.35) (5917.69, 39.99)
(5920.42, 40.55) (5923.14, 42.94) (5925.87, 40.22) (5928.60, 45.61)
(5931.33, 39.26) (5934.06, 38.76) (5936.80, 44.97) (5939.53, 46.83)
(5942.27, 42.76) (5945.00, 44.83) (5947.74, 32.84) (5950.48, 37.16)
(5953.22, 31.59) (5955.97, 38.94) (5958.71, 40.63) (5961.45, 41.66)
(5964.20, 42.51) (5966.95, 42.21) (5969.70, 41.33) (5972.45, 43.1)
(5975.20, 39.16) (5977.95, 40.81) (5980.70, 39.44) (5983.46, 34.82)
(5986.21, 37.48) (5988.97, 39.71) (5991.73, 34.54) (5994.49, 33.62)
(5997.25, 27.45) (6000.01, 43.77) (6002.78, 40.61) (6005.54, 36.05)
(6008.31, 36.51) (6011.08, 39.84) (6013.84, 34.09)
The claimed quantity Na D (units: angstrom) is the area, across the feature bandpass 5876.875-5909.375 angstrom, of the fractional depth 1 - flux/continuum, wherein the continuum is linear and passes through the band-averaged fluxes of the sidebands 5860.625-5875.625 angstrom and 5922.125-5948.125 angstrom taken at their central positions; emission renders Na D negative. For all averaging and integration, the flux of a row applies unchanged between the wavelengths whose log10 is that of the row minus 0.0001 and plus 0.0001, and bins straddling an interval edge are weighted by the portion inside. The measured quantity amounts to 4.30 angstrom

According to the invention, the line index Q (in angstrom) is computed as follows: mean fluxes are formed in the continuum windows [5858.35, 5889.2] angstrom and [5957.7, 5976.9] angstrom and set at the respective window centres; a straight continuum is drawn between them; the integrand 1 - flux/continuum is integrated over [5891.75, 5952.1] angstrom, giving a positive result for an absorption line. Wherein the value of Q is 2.9 angstrom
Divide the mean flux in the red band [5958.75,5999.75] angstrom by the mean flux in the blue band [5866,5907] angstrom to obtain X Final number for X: 1.03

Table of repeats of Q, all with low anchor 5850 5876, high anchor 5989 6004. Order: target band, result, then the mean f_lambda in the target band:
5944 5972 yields -1.6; 39.4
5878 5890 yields -0.1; 39.6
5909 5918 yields -0.8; 42.2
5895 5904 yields 1.4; 32.8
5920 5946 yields -3.2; 42.7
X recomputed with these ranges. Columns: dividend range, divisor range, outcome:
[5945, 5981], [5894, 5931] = 1.03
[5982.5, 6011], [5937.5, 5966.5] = 0.91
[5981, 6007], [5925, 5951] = 0.88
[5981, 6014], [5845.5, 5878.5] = 0.93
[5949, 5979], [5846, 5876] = 1.02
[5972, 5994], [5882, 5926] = 1.02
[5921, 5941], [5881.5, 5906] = 1.22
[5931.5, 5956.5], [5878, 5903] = 1.10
